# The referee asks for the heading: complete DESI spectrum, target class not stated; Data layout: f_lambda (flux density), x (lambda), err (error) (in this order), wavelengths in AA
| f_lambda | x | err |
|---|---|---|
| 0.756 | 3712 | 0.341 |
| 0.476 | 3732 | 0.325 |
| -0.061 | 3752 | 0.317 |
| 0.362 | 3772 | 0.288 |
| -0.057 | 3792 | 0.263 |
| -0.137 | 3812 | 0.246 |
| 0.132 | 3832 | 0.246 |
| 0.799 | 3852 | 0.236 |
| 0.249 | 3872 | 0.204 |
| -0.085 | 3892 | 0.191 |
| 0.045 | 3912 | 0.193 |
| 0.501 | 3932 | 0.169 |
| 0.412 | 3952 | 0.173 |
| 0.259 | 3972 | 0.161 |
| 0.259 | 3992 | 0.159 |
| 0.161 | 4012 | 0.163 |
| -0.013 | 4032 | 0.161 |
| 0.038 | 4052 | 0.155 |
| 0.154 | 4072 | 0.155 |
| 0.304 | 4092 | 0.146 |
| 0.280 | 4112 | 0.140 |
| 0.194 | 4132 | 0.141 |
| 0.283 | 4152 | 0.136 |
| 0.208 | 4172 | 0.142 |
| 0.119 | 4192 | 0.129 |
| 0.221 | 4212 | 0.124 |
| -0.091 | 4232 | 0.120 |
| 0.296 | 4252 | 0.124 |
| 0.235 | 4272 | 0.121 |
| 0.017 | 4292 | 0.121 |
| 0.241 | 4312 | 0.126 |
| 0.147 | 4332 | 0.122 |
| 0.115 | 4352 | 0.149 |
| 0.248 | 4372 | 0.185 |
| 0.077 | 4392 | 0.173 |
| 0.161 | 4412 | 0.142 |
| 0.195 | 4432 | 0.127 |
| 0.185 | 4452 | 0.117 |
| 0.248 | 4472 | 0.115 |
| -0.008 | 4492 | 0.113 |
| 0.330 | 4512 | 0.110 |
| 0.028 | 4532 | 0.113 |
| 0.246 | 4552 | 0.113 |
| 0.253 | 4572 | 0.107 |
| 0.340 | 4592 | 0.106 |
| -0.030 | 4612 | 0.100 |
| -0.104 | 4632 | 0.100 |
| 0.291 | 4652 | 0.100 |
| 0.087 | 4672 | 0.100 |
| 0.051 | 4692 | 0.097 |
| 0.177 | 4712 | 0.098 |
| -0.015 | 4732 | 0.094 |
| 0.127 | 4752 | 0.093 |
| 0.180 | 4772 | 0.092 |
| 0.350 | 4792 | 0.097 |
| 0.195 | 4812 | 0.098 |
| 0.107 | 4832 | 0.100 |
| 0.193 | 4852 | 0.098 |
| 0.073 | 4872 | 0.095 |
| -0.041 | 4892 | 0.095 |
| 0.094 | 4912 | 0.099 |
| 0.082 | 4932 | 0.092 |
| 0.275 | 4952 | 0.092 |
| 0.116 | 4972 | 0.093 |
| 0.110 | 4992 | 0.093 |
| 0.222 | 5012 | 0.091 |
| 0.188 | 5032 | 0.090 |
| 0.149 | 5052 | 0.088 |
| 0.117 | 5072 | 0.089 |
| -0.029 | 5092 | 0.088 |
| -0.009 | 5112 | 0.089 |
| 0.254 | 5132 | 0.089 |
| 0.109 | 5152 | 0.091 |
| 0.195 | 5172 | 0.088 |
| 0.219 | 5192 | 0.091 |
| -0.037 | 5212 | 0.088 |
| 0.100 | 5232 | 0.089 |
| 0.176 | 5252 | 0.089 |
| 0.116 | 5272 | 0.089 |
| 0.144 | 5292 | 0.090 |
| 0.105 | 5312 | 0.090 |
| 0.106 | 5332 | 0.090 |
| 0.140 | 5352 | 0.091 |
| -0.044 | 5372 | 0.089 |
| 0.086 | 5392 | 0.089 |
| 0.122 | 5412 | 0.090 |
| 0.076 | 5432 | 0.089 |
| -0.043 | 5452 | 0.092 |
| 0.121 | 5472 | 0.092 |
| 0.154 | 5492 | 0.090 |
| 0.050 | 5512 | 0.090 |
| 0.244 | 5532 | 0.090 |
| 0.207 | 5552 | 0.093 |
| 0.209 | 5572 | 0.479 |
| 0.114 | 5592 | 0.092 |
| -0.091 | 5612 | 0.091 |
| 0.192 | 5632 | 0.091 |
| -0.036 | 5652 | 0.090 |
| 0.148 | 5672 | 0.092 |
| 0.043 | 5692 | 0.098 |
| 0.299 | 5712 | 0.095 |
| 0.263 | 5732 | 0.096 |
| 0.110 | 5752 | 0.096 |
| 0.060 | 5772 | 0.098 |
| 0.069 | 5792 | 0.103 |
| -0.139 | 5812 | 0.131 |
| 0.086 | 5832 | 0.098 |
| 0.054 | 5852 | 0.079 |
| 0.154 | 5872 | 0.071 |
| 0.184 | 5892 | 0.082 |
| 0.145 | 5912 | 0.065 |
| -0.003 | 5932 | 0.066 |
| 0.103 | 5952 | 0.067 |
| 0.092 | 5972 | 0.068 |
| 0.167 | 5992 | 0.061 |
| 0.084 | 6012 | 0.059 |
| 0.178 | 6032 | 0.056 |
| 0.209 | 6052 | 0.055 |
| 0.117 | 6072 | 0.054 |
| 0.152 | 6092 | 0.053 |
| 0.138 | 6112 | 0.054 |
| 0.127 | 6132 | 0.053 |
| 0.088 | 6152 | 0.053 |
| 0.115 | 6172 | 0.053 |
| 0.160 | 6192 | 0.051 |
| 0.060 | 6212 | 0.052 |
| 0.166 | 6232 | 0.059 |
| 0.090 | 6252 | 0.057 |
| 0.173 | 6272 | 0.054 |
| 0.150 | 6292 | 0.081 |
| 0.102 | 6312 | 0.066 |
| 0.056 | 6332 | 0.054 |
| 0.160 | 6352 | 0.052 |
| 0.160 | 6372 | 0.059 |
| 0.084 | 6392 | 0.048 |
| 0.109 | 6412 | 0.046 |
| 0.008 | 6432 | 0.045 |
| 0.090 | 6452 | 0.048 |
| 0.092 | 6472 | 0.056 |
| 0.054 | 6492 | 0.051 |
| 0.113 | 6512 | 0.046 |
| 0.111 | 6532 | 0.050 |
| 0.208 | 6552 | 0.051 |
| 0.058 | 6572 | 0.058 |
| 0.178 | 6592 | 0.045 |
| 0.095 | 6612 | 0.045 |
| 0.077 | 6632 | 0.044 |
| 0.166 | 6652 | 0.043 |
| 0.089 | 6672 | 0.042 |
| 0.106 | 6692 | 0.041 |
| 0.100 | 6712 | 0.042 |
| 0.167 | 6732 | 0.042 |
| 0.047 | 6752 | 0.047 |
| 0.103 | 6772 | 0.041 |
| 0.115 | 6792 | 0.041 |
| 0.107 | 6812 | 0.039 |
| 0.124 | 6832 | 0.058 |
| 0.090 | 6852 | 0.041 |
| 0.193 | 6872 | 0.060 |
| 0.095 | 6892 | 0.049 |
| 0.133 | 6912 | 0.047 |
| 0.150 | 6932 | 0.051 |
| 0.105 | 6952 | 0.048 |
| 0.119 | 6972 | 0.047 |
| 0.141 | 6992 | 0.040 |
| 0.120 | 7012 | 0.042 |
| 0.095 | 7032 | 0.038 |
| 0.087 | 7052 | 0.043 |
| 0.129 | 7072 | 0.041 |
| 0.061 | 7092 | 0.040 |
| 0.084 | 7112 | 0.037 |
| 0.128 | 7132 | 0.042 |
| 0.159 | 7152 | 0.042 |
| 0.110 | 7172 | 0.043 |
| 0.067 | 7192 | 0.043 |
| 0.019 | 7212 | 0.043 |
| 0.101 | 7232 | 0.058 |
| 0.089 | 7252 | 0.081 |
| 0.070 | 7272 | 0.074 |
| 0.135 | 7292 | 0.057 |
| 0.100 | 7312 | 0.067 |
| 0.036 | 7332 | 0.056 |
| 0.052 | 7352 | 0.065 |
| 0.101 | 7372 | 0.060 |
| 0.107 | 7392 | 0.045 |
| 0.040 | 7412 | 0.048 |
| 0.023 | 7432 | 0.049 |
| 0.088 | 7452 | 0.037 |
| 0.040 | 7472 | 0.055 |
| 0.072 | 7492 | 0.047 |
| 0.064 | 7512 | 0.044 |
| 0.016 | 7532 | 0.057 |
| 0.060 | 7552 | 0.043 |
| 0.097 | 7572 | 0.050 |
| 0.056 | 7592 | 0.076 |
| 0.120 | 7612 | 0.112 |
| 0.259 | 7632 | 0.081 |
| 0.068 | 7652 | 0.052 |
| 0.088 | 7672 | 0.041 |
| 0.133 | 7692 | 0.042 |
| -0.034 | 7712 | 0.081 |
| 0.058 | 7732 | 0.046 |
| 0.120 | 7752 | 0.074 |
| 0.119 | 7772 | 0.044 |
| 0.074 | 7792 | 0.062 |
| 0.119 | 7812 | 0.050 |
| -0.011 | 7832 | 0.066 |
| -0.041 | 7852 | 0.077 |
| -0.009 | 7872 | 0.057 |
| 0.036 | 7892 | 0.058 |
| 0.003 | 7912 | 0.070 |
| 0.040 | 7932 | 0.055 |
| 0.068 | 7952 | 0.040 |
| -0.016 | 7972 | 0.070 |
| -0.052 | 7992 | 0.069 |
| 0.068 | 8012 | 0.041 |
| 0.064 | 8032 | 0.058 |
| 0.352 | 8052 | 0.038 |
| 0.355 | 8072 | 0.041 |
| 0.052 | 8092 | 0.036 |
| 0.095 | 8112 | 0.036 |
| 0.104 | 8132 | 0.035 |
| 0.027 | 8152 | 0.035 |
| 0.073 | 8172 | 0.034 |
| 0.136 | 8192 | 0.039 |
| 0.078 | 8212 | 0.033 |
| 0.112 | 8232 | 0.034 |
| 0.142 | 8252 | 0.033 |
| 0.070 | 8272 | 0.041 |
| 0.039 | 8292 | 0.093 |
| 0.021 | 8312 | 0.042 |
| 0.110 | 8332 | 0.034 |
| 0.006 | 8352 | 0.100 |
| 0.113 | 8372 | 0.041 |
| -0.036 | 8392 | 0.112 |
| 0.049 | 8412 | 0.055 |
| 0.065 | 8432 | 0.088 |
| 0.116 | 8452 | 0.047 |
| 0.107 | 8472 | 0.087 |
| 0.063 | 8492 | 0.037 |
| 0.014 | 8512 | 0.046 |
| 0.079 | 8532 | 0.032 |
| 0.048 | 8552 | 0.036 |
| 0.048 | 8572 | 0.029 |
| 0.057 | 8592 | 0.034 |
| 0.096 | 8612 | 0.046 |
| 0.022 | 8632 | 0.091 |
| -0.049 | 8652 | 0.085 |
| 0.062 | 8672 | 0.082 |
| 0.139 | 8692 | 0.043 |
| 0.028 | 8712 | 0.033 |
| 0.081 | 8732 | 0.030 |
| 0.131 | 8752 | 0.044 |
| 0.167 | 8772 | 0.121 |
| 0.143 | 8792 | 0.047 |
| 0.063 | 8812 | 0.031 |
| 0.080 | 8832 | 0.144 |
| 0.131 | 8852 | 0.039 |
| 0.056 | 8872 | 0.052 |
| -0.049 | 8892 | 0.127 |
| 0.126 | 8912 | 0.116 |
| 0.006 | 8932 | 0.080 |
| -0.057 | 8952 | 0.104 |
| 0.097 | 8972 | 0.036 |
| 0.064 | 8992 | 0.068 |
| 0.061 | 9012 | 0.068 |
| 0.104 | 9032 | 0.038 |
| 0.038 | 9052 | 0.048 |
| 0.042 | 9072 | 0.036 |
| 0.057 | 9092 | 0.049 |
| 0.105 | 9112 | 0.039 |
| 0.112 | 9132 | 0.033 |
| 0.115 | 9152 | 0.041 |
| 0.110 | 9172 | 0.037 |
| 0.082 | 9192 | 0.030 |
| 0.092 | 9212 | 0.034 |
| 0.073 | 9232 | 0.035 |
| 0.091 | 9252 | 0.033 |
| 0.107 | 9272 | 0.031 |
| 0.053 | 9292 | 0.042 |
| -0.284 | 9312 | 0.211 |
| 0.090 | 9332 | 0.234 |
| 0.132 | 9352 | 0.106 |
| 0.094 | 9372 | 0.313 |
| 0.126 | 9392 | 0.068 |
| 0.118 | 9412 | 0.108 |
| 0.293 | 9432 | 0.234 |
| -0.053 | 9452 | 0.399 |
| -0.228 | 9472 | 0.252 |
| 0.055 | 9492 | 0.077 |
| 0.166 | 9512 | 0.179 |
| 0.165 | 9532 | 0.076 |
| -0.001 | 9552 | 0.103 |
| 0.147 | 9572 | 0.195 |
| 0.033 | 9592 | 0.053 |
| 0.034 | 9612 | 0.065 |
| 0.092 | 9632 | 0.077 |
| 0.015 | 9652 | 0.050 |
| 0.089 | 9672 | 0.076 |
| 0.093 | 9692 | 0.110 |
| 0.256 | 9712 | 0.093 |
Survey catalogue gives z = 1.16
